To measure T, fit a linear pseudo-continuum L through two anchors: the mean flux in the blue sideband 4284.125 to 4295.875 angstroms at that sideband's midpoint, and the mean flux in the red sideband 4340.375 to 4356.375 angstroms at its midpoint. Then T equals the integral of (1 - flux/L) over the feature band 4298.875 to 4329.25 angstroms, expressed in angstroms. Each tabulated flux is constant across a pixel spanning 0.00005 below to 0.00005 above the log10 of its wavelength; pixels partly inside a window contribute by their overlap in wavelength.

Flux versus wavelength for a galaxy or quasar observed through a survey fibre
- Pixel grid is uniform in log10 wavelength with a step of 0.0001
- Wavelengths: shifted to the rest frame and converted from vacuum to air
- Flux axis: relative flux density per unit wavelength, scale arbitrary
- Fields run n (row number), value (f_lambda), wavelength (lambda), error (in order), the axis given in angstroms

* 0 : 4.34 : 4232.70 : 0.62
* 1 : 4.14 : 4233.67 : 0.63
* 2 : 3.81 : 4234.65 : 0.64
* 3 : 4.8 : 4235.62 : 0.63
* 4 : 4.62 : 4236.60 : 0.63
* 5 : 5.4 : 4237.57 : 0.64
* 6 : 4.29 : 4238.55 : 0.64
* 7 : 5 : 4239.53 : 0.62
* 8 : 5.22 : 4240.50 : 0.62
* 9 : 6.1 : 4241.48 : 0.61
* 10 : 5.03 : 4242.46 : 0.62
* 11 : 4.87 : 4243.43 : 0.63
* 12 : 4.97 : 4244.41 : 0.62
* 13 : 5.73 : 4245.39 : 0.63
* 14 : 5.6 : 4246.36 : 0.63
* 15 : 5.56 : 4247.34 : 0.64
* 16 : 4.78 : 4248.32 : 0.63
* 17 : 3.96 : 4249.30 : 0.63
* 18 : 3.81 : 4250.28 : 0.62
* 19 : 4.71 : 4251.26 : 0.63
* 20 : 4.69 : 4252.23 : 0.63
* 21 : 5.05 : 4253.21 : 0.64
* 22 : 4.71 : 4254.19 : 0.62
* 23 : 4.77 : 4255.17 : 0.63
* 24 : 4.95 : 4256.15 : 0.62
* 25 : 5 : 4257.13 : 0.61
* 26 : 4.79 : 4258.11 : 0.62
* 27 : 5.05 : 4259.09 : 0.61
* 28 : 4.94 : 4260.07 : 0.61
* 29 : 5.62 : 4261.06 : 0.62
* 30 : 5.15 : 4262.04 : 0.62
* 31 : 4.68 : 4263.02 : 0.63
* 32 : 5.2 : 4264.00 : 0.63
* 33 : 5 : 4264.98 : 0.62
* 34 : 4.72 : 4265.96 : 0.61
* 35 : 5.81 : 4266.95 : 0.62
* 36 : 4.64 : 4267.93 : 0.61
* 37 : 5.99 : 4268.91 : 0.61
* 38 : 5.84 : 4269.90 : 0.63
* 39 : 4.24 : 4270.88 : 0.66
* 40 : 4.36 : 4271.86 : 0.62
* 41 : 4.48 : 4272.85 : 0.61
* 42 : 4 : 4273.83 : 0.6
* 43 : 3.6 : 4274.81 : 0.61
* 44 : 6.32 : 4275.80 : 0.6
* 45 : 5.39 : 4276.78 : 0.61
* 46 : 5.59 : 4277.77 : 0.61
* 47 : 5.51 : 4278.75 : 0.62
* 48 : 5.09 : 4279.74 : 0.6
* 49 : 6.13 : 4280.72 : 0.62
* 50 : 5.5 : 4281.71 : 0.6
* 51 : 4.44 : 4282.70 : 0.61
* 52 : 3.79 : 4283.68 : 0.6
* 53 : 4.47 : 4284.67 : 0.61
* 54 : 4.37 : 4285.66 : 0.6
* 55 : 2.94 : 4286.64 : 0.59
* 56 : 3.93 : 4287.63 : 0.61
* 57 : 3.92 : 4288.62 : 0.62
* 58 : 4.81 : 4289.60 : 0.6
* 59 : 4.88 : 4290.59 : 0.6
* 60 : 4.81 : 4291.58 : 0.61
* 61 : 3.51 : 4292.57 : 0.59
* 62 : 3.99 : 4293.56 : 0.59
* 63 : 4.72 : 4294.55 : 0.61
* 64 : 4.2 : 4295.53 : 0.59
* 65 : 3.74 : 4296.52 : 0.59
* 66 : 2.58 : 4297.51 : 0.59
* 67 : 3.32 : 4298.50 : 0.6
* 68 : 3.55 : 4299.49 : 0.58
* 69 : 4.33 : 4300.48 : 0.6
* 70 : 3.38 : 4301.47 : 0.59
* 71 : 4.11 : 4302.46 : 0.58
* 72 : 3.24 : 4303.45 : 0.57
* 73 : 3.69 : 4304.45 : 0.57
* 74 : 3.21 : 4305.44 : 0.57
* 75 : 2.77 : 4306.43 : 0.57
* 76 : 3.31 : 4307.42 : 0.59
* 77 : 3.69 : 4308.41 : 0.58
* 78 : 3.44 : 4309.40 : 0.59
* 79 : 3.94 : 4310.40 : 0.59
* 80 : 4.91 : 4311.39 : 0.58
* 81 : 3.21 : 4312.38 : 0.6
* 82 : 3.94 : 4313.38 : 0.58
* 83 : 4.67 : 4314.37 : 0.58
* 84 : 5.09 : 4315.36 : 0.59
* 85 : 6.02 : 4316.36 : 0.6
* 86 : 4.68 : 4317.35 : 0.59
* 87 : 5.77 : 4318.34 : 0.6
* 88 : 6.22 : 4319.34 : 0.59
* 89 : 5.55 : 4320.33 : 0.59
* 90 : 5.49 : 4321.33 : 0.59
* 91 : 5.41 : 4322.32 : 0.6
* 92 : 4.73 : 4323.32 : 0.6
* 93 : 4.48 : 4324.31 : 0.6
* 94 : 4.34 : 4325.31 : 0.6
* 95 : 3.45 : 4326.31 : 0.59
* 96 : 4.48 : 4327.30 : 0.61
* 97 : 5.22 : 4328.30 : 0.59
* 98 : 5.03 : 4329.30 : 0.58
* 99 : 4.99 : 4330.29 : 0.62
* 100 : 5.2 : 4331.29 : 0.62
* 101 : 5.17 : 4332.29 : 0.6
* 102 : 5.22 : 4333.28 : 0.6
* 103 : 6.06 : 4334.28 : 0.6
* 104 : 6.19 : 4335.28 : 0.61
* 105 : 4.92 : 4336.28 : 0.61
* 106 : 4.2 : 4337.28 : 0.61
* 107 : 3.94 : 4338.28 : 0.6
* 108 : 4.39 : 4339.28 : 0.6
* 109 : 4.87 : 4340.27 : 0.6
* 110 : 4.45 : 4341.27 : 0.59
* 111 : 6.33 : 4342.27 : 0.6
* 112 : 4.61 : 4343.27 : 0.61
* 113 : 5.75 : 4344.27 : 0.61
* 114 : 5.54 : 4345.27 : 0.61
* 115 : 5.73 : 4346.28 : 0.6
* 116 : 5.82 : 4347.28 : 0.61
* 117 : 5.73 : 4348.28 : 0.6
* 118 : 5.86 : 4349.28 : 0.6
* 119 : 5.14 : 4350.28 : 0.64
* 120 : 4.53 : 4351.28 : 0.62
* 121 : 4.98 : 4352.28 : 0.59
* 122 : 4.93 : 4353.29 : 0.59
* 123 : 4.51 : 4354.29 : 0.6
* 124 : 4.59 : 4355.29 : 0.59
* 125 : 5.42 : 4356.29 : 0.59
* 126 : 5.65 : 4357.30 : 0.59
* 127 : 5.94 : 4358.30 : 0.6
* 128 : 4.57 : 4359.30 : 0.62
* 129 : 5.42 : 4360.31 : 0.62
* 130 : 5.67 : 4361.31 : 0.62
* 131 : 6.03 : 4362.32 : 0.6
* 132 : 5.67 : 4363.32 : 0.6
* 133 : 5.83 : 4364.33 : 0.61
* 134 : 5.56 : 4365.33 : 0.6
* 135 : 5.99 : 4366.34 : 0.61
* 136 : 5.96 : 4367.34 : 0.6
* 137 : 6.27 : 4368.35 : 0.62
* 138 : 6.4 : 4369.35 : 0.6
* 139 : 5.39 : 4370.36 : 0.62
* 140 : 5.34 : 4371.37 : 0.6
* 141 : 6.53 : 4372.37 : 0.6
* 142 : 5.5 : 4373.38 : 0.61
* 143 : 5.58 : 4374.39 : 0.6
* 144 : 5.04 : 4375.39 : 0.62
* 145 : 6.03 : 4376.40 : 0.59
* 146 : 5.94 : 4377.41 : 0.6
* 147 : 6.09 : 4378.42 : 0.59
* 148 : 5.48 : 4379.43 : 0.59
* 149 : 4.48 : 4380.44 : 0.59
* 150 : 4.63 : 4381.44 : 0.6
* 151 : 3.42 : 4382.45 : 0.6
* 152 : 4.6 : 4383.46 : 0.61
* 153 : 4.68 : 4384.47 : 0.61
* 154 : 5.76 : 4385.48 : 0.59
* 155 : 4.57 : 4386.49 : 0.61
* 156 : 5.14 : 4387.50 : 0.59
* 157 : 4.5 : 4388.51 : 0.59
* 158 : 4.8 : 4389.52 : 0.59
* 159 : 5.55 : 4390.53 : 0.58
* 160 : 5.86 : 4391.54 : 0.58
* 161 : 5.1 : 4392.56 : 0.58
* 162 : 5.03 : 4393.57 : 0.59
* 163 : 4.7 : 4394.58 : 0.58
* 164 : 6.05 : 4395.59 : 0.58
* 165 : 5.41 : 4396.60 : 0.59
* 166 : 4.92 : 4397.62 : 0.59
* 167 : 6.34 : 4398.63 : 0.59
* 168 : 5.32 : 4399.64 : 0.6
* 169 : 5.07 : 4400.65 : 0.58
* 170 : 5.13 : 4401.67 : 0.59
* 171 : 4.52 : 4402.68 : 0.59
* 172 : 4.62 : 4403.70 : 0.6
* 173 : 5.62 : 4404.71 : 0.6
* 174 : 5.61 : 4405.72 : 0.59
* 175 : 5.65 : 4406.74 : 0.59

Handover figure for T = 1.9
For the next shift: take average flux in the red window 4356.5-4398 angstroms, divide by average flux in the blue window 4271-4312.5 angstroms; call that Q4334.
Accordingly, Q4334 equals 1.3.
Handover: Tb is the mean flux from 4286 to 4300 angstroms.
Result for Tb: 3.93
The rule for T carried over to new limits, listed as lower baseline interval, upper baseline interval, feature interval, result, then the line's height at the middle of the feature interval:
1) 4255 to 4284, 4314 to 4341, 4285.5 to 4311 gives 6.33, 5.03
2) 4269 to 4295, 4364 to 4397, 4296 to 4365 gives 3.46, 5.01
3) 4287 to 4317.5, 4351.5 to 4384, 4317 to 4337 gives -2.70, 4.52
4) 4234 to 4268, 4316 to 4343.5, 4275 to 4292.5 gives 0.78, 4.99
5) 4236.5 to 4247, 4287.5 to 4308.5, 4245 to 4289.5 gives -3.00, 4.56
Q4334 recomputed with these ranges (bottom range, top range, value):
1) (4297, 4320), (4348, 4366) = 1.31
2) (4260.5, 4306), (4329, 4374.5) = 1.20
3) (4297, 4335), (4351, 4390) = 1.20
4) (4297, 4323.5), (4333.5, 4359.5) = 1.23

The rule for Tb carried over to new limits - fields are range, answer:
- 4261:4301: 4.6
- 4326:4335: 5.04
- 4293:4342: 4.45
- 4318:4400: 5.27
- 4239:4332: 4.64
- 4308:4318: 4.39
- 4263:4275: 4.85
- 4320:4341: 4.91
